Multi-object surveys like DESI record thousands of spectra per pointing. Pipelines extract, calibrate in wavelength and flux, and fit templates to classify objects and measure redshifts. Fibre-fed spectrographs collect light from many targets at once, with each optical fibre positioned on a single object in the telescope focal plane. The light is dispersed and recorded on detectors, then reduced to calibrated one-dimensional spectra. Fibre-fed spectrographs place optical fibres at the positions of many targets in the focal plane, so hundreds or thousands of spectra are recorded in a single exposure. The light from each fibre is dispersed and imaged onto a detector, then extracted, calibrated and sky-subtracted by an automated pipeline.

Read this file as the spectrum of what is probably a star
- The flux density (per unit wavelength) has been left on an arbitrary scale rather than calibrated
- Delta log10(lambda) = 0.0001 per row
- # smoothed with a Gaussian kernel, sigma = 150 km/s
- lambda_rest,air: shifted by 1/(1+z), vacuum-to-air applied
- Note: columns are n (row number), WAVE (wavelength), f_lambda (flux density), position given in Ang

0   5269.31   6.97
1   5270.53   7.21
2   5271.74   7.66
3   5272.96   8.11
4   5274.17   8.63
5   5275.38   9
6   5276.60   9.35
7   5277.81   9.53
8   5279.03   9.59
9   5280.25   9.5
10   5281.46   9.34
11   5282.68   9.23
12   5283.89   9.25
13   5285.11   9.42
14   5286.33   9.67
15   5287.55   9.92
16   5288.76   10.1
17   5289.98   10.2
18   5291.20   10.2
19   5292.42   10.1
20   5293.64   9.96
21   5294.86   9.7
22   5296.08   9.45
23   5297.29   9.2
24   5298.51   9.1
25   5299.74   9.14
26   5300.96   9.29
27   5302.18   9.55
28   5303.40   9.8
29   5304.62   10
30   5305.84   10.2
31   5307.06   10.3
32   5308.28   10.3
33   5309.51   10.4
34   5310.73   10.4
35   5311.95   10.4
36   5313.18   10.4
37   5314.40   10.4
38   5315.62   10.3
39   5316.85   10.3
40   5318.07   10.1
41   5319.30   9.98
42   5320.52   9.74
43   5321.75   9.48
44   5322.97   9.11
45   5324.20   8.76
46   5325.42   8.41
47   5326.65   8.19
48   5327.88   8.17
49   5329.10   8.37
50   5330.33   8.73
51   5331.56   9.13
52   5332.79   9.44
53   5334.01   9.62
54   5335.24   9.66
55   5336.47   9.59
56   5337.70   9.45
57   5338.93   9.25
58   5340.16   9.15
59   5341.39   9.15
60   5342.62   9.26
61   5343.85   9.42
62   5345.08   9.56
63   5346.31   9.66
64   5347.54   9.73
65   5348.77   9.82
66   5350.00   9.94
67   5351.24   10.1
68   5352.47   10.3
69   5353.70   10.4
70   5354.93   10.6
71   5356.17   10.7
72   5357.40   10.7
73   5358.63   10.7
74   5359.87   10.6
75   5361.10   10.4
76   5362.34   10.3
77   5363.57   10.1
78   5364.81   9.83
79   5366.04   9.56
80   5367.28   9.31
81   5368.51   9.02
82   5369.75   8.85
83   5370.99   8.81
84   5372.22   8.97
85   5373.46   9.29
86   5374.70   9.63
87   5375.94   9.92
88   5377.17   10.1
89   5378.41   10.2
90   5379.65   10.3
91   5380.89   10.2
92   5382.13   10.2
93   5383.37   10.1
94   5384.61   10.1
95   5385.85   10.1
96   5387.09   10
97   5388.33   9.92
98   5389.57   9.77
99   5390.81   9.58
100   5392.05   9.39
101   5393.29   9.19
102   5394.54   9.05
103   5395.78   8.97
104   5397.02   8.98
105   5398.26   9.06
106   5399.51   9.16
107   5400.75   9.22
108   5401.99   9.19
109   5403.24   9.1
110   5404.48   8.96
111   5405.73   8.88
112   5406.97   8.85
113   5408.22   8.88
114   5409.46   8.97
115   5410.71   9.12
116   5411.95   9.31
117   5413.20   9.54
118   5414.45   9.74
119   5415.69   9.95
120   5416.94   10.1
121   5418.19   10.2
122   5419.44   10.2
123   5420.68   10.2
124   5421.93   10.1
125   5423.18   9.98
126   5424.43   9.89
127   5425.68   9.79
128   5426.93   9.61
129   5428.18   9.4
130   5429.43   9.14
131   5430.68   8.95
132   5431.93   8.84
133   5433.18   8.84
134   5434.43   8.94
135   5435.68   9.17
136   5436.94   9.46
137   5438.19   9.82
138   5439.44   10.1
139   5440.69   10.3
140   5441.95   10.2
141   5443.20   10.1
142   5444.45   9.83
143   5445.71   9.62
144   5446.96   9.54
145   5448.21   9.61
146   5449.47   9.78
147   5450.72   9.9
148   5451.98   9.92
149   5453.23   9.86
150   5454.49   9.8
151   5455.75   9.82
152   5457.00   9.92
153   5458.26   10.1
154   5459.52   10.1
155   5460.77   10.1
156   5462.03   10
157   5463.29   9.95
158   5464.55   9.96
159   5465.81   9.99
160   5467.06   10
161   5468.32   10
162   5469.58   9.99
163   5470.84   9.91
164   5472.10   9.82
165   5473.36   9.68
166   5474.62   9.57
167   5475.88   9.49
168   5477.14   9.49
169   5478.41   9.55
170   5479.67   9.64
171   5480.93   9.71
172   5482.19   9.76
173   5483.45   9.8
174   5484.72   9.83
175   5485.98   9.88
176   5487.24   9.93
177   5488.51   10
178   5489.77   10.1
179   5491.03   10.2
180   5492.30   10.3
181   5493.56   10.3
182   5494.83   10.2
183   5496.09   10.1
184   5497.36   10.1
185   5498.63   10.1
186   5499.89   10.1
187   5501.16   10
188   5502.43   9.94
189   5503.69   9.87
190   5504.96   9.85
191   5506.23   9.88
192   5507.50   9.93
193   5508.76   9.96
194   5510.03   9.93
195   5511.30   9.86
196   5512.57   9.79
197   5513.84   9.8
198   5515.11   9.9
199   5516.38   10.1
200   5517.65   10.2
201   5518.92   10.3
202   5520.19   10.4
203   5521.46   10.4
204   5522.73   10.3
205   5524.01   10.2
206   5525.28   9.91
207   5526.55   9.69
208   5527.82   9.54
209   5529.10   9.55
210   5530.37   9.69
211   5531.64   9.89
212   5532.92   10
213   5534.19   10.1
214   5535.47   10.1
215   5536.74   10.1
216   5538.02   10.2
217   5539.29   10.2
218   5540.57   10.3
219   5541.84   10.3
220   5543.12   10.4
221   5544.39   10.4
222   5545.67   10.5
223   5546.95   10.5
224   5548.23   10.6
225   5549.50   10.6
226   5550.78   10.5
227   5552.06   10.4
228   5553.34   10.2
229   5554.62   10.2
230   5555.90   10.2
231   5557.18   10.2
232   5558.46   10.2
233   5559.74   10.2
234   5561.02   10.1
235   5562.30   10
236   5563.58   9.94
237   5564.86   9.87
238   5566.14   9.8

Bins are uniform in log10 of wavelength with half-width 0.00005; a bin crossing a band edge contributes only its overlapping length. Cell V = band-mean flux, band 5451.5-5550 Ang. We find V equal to 10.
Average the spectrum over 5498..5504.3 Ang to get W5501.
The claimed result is 10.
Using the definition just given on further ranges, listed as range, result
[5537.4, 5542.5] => 10.3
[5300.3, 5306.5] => 9.78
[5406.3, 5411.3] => 8.96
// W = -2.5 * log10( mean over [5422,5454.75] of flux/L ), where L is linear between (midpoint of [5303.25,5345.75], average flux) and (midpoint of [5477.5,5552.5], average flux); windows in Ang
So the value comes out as 0.025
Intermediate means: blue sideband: 9.57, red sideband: 10.1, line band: 9.64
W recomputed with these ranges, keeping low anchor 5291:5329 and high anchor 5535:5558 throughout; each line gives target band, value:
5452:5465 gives 0.01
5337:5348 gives 0.04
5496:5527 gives 0.02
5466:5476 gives 0.03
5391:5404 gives 0.09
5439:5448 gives 0.01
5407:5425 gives 0.03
